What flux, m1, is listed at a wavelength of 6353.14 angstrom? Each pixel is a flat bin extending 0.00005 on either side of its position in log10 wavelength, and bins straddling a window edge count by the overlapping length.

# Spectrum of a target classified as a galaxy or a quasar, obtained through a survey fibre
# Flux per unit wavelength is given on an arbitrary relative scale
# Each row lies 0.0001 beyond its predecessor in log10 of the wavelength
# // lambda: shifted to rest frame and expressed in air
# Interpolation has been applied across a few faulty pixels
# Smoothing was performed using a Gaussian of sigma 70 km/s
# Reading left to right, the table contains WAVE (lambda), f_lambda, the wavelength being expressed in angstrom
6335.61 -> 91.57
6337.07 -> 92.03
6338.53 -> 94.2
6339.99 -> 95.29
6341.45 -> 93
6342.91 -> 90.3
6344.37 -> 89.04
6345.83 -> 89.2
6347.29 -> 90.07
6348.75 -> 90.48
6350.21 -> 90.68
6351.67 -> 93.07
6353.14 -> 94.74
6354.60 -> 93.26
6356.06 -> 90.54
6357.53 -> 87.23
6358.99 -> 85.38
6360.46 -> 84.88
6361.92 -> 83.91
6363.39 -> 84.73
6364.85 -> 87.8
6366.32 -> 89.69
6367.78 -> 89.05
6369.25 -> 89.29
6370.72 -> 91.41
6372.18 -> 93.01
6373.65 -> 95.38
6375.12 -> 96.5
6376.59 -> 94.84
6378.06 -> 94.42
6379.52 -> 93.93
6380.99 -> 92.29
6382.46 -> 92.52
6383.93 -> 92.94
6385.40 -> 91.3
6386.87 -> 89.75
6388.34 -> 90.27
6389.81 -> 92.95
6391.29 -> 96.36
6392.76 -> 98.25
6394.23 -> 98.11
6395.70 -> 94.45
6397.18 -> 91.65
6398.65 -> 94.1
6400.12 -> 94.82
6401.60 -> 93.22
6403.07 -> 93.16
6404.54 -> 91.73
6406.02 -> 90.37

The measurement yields 94.74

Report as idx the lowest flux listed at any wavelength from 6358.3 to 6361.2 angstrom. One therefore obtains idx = 84.88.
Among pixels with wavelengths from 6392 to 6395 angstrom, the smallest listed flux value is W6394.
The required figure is 98.11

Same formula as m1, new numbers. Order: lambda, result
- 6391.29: 96.36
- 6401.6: 93.22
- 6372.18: 93.01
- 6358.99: 85.38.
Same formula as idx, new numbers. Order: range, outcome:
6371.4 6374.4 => 93.01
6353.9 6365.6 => 83.91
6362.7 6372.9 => 84.73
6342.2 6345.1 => 89.04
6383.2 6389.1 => 89.75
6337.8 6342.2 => 93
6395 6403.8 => 91.65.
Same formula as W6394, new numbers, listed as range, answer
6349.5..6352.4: 90.68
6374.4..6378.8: 94.42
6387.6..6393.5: 90.27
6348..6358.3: 87.23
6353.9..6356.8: 90.54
